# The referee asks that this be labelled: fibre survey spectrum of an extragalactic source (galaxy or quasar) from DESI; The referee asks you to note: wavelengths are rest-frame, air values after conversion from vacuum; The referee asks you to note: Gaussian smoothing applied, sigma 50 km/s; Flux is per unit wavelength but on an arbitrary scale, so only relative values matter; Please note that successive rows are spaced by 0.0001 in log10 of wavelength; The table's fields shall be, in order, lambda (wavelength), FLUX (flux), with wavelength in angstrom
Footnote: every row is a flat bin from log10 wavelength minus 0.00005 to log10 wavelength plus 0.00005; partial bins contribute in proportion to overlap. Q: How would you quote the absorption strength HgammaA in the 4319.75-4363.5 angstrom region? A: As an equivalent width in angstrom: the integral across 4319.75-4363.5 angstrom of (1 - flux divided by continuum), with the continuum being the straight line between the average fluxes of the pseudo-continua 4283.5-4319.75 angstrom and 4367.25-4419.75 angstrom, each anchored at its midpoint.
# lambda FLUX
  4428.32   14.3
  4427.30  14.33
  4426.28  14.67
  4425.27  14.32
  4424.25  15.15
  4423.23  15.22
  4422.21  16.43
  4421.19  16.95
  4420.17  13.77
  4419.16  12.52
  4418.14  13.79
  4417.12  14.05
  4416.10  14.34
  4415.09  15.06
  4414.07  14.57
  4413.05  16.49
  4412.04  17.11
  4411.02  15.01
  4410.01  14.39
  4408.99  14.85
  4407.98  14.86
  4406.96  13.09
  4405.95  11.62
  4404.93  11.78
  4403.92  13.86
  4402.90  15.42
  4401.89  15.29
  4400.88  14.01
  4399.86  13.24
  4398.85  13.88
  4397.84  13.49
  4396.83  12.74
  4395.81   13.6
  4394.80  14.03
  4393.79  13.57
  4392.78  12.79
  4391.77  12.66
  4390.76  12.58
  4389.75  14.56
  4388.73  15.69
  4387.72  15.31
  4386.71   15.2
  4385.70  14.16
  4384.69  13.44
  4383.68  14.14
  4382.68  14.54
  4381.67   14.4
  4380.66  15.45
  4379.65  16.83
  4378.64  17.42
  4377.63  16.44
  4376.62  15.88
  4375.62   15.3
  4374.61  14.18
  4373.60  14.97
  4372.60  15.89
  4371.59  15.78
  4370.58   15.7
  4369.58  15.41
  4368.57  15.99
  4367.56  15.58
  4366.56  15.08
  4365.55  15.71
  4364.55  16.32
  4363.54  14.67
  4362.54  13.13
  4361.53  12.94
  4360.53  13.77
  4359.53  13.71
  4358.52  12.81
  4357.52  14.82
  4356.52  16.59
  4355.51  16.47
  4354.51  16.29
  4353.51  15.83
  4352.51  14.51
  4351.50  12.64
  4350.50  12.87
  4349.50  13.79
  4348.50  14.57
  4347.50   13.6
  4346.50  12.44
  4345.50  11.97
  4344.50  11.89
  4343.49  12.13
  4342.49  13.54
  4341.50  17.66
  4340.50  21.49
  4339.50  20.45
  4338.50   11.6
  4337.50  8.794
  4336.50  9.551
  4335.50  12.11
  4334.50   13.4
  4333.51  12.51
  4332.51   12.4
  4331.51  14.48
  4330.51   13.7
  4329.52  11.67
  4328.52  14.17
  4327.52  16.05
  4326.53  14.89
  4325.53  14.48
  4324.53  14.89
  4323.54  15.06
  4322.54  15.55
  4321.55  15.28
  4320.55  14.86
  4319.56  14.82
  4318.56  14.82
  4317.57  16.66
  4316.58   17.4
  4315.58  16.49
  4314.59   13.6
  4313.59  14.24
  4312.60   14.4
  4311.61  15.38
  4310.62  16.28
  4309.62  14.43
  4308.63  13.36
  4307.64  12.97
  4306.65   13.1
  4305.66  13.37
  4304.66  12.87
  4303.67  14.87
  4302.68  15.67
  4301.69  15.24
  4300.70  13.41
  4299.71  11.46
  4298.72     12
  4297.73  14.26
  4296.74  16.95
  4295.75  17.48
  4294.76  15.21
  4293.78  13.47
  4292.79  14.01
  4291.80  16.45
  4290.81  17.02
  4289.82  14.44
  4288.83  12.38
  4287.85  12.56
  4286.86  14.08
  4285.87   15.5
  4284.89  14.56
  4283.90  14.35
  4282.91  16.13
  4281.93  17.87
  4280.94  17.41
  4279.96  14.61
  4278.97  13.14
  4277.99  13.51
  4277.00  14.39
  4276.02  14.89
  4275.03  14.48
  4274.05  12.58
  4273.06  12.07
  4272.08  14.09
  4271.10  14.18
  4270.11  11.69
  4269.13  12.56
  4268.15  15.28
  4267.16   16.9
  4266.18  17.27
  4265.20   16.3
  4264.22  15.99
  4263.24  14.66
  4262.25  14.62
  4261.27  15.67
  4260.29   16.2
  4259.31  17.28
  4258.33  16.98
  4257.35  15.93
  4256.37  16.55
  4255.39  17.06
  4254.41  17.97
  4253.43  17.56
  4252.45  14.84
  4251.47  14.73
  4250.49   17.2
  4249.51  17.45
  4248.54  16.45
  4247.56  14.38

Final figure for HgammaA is 1.4 angstrom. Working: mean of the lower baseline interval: 14.6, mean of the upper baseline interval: 14.5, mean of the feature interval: 14.1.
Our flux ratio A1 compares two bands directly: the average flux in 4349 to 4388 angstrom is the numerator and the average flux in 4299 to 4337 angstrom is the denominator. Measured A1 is 1.06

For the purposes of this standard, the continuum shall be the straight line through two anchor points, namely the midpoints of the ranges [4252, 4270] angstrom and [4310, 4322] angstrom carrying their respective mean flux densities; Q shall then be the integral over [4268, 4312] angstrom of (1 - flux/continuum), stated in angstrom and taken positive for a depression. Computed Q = 3.7 angstrom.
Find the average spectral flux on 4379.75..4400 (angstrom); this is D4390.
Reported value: 14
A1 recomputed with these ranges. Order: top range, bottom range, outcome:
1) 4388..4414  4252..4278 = 0.92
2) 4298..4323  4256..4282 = 0.97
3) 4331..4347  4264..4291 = 0.93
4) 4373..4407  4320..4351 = 1.03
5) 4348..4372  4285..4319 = 1.01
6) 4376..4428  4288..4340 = 1.01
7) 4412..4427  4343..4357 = 1.07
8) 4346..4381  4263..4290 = 1.03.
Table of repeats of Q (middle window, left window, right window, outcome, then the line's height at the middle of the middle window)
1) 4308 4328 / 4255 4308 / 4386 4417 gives -0.7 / 14.6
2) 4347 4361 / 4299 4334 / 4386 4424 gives -0.1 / 14.3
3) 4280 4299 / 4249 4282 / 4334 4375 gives 0.0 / 15.1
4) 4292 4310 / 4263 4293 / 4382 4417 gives 0.5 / 14.6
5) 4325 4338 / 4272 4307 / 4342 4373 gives 1.3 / 14.4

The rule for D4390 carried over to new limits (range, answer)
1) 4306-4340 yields 14.2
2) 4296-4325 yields 14.6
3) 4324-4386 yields 14.5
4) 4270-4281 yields 13.9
